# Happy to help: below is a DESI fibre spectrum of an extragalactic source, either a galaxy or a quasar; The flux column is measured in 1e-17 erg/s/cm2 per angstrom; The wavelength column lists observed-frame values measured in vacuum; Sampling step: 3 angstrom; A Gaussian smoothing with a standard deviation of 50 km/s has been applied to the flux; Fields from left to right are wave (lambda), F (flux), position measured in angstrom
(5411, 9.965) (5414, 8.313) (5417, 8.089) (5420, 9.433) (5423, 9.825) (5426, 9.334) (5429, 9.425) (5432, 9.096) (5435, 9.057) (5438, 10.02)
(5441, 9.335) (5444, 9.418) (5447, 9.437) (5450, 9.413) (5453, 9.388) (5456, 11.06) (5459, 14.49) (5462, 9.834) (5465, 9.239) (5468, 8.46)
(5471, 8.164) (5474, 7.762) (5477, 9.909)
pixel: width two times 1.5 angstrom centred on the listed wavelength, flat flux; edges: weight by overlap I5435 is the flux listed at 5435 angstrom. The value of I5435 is 9.057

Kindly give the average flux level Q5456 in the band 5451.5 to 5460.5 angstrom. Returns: 11.6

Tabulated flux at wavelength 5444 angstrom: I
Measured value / 9.418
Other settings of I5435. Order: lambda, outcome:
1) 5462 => 9.834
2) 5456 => 11.06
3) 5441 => 9.335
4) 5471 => 8.164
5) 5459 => 14.49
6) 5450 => 9.413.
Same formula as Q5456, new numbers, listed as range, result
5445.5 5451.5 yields 9.42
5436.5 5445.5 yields 9.59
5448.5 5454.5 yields 9.4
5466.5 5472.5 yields 8.31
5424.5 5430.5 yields 9.38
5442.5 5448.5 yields 9.43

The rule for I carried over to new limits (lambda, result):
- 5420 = 9.433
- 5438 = 10.02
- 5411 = 9.965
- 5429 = 9.425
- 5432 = 9.096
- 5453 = 9.388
